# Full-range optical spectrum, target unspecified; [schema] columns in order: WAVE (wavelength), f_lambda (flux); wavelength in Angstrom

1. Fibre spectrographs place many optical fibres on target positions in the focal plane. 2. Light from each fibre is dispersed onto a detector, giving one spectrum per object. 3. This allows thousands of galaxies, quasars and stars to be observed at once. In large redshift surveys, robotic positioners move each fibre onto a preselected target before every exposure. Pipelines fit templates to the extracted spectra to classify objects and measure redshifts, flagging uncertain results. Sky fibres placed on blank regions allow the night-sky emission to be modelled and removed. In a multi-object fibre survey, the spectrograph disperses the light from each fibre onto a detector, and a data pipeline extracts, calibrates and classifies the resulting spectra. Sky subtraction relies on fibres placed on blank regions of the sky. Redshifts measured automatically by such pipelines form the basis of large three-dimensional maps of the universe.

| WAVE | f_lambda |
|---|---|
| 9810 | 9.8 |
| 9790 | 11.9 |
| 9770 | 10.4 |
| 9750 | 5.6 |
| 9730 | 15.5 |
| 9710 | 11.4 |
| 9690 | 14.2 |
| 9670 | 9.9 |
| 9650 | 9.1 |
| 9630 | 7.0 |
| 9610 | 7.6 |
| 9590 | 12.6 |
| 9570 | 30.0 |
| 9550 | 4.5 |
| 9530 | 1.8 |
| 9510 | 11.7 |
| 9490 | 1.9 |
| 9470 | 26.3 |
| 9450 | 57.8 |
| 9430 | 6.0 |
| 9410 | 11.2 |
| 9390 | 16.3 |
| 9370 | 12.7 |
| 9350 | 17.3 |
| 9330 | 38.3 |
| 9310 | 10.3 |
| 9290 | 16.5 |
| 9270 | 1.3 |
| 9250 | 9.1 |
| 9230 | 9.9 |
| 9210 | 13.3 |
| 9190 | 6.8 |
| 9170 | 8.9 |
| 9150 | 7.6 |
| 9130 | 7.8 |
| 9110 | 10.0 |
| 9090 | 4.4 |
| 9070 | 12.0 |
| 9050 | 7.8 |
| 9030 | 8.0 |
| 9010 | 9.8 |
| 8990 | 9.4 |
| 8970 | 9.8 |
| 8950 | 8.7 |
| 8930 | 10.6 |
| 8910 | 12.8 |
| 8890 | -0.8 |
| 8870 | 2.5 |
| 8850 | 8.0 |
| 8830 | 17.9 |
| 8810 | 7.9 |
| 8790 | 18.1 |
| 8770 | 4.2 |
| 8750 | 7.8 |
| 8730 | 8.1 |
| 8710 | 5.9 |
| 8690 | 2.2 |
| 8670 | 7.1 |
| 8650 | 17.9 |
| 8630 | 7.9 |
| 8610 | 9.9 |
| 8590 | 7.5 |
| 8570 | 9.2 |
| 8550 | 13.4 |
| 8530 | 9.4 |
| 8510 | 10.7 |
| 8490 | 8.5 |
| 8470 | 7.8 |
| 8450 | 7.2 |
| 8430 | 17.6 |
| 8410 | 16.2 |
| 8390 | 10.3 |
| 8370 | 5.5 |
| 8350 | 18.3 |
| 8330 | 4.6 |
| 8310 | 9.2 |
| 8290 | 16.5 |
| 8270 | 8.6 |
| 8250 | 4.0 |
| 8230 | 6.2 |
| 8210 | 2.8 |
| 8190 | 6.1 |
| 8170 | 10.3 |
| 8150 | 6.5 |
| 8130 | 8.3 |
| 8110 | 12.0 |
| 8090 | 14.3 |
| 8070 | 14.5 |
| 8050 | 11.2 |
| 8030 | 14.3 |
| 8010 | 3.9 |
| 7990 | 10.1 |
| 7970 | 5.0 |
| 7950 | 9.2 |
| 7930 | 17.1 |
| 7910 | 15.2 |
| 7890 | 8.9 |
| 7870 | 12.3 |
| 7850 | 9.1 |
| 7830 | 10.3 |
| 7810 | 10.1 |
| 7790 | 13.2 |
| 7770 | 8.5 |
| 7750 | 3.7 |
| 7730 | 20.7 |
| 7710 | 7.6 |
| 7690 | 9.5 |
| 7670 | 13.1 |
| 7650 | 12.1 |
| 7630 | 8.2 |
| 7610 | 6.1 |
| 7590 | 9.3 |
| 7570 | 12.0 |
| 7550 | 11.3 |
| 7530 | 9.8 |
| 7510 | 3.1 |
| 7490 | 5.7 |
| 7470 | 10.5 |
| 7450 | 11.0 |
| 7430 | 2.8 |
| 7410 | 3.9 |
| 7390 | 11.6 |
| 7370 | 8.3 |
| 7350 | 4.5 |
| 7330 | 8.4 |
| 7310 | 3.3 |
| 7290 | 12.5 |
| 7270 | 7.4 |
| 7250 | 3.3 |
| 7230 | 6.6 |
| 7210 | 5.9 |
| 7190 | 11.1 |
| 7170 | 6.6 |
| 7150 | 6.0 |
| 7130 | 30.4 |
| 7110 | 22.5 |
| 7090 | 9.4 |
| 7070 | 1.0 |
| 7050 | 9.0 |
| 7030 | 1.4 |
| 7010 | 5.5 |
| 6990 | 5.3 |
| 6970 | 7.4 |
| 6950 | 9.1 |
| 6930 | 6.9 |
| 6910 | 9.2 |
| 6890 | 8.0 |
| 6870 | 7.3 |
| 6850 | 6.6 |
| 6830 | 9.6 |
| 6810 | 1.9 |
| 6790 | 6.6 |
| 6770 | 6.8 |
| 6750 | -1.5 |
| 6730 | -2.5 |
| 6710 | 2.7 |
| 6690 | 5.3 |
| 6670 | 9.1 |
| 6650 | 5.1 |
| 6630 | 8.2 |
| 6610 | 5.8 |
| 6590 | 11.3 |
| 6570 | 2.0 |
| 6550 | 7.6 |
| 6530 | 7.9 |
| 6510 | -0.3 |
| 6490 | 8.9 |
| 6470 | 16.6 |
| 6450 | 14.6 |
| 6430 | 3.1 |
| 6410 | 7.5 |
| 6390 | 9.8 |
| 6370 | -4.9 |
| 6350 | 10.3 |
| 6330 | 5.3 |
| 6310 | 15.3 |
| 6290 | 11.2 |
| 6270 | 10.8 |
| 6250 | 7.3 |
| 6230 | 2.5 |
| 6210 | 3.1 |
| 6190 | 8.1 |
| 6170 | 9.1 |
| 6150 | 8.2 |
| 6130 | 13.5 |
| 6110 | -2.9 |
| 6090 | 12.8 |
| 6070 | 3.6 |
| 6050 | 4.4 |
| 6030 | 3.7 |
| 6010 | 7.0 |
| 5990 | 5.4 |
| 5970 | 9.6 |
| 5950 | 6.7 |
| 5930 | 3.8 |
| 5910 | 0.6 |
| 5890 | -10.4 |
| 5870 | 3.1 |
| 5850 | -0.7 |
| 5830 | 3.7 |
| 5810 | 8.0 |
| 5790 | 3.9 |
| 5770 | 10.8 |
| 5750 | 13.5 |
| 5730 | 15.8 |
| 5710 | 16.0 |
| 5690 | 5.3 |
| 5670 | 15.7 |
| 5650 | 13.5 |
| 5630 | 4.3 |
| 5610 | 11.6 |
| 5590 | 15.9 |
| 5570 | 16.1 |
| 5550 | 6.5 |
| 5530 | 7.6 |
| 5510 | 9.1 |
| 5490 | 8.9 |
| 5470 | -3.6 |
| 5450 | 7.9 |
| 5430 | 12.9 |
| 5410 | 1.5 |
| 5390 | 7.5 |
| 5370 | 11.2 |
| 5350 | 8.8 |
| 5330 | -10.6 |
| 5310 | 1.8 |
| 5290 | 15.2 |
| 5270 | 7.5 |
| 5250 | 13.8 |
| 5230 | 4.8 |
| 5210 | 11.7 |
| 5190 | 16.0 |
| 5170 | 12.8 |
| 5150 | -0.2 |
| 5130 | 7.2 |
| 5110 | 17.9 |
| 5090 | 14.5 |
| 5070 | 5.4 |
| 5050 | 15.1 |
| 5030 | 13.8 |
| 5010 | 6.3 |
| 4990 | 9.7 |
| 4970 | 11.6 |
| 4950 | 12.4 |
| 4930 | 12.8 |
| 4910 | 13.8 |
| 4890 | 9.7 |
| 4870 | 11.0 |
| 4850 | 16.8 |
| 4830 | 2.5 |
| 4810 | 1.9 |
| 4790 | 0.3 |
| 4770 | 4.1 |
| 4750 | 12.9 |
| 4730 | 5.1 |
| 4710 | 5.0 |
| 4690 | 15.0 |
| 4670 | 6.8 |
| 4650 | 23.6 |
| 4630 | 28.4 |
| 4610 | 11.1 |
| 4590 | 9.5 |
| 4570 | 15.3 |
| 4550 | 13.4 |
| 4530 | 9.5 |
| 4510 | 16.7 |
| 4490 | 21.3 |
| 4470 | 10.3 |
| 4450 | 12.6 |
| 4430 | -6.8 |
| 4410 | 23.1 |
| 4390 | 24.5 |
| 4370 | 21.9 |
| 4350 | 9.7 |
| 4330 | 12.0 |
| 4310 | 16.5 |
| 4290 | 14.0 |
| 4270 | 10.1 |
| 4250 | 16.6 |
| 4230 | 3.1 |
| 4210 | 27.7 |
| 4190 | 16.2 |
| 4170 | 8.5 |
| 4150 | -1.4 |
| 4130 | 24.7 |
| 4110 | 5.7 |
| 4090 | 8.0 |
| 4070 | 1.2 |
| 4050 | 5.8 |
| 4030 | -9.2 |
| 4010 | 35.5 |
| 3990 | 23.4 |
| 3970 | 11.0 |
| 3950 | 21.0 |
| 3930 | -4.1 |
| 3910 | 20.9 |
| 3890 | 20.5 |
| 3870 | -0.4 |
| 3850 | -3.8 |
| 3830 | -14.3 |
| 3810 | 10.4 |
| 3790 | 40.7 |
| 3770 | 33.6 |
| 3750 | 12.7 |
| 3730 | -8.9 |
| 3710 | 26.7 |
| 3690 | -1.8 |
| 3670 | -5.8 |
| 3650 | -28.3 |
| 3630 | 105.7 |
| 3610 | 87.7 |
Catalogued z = 0.91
